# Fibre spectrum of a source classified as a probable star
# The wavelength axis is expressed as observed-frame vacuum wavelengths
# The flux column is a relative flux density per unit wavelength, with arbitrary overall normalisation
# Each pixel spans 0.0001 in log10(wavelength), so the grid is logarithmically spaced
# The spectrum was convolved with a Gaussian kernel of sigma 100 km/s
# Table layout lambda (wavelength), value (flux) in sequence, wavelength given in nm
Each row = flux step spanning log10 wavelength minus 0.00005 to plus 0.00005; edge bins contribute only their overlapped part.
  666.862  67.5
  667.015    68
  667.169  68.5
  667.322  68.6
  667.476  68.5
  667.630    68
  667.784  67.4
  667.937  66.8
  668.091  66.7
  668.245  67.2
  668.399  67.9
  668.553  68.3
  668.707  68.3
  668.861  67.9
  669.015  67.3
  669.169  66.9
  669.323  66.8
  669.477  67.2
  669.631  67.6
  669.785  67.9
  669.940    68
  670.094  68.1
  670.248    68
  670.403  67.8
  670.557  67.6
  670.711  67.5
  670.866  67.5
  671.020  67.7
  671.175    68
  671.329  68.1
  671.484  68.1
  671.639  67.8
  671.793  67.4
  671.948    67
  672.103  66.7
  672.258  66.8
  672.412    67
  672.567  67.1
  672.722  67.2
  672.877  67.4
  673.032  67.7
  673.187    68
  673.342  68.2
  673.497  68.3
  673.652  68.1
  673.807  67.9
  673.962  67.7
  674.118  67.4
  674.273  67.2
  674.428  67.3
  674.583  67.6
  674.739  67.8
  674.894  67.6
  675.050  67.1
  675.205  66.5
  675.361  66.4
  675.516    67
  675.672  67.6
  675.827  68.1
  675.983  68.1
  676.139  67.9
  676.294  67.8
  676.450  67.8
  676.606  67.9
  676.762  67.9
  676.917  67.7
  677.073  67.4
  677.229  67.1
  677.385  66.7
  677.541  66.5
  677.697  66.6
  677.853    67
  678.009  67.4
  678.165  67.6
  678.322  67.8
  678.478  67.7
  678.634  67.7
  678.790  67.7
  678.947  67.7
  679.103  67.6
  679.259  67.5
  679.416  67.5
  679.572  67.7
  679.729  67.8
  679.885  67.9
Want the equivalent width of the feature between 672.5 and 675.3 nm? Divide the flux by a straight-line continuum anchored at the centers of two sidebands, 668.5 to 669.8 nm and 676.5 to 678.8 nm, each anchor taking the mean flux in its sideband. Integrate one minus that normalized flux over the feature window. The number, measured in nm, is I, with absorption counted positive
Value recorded 0.00 nm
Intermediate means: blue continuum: 67.6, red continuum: 67.4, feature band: 67.5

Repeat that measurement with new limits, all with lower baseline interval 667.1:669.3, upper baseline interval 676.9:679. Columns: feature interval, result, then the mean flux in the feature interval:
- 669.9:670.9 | 0.00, 67.8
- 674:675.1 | 0.00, 67.4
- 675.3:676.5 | 0.00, 67.6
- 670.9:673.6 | 0.00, 67.6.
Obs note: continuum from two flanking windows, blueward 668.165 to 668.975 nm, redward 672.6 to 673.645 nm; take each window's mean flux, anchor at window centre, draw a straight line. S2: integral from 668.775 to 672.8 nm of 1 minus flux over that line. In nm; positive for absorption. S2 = 0.02 nm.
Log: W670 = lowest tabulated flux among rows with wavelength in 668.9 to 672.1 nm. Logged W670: 66.8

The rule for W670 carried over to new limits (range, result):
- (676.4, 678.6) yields 66.5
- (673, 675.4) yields 66.4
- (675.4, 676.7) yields 67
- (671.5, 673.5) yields 66.7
